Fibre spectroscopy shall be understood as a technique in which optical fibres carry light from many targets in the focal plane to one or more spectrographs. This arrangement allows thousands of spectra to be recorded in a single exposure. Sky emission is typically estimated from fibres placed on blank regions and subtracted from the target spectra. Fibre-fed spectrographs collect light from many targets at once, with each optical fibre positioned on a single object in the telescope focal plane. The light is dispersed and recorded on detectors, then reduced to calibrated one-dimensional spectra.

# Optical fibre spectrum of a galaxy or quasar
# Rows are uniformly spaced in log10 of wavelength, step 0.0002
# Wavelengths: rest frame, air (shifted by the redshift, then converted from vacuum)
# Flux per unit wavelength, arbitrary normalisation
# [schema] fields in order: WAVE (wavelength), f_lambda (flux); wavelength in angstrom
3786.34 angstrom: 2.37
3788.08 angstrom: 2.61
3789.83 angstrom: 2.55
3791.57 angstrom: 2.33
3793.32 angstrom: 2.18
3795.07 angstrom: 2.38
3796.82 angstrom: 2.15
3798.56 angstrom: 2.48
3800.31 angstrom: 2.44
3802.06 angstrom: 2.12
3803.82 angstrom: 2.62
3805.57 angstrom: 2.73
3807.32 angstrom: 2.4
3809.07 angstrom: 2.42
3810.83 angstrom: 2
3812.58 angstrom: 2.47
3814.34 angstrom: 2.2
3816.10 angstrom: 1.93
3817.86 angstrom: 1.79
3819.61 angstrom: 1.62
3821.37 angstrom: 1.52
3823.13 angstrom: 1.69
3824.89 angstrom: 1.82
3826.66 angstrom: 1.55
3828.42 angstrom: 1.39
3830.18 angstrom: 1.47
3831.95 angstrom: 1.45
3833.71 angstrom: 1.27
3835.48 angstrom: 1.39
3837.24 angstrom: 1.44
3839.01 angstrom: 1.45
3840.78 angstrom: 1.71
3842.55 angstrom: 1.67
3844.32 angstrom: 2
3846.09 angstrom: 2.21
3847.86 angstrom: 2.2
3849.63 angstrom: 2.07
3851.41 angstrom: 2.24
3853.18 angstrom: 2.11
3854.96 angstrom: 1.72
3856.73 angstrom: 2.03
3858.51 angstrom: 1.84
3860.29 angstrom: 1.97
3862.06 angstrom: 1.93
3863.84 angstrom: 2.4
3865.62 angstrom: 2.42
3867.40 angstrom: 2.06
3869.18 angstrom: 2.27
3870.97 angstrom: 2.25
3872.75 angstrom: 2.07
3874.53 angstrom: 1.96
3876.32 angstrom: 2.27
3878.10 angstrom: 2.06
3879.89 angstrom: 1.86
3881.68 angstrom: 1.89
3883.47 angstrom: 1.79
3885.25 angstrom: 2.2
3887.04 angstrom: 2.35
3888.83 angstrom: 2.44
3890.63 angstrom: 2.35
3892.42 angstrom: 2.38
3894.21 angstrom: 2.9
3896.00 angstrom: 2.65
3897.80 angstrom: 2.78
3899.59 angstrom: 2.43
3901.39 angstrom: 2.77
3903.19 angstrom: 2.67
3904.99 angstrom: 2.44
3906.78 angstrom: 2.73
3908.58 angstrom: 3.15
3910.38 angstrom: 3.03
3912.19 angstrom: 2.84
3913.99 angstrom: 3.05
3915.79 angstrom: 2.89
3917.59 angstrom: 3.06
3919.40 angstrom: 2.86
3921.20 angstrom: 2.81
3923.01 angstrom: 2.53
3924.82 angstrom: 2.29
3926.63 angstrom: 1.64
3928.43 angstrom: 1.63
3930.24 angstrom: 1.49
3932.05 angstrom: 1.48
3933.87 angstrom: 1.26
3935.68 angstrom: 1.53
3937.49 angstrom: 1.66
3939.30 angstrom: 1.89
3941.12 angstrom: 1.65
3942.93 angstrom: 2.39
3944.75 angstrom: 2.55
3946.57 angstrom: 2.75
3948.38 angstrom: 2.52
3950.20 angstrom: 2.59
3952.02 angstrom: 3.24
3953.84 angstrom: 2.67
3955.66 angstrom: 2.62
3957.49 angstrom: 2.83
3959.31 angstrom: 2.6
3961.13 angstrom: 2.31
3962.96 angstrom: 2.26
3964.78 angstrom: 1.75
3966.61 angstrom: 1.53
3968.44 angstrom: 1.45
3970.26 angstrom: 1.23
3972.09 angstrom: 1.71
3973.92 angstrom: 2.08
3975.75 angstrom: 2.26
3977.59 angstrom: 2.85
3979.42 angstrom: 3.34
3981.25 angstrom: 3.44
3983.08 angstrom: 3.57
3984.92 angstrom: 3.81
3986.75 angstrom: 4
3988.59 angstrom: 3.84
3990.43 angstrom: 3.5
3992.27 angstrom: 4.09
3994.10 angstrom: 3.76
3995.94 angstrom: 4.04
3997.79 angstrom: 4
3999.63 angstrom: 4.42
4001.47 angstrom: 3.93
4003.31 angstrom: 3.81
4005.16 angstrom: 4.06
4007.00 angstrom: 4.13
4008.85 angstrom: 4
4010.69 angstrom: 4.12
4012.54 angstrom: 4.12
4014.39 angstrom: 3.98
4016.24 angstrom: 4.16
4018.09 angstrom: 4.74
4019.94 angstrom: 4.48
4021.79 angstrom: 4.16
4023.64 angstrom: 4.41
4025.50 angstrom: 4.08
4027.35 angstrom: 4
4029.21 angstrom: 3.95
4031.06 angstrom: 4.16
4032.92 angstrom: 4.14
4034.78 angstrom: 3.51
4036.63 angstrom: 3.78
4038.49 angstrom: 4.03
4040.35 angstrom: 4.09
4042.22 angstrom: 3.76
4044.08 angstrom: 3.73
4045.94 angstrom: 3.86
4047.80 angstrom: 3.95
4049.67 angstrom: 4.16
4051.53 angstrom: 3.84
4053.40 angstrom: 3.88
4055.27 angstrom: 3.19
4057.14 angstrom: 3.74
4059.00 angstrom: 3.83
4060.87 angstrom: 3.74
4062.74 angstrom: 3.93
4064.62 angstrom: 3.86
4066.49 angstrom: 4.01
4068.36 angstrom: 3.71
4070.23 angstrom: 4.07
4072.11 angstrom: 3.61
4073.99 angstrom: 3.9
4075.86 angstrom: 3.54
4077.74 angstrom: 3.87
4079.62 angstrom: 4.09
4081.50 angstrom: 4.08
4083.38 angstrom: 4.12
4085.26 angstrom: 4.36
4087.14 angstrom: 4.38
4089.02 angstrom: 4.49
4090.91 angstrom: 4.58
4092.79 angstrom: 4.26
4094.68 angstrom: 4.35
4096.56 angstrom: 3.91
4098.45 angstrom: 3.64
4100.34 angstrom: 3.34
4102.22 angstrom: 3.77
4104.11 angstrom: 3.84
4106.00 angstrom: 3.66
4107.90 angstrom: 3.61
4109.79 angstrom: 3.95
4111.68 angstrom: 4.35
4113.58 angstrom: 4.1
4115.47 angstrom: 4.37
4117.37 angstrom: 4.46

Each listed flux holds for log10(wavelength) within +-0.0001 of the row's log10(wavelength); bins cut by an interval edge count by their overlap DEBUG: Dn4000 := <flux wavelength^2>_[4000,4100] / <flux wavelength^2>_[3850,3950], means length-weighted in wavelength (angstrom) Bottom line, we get 1.90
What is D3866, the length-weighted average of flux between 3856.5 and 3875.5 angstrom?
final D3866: 2.11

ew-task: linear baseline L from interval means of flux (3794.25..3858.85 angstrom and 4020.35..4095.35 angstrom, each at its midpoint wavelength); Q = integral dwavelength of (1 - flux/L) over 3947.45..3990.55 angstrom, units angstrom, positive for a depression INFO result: 7.49 angstrom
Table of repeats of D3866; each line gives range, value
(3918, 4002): 2.62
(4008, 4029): 4.2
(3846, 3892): 2.11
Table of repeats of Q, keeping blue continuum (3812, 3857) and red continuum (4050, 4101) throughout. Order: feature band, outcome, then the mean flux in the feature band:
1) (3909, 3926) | -1.95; 2.81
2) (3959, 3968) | 2.79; 2.02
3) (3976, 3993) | -2.27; 3.55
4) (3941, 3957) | 1.16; 2.61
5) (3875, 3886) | 0.92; 2.01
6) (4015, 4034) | -4.01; 4.22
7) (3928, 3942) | 5.79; 1.57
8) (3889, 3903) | -1.63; 2.6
